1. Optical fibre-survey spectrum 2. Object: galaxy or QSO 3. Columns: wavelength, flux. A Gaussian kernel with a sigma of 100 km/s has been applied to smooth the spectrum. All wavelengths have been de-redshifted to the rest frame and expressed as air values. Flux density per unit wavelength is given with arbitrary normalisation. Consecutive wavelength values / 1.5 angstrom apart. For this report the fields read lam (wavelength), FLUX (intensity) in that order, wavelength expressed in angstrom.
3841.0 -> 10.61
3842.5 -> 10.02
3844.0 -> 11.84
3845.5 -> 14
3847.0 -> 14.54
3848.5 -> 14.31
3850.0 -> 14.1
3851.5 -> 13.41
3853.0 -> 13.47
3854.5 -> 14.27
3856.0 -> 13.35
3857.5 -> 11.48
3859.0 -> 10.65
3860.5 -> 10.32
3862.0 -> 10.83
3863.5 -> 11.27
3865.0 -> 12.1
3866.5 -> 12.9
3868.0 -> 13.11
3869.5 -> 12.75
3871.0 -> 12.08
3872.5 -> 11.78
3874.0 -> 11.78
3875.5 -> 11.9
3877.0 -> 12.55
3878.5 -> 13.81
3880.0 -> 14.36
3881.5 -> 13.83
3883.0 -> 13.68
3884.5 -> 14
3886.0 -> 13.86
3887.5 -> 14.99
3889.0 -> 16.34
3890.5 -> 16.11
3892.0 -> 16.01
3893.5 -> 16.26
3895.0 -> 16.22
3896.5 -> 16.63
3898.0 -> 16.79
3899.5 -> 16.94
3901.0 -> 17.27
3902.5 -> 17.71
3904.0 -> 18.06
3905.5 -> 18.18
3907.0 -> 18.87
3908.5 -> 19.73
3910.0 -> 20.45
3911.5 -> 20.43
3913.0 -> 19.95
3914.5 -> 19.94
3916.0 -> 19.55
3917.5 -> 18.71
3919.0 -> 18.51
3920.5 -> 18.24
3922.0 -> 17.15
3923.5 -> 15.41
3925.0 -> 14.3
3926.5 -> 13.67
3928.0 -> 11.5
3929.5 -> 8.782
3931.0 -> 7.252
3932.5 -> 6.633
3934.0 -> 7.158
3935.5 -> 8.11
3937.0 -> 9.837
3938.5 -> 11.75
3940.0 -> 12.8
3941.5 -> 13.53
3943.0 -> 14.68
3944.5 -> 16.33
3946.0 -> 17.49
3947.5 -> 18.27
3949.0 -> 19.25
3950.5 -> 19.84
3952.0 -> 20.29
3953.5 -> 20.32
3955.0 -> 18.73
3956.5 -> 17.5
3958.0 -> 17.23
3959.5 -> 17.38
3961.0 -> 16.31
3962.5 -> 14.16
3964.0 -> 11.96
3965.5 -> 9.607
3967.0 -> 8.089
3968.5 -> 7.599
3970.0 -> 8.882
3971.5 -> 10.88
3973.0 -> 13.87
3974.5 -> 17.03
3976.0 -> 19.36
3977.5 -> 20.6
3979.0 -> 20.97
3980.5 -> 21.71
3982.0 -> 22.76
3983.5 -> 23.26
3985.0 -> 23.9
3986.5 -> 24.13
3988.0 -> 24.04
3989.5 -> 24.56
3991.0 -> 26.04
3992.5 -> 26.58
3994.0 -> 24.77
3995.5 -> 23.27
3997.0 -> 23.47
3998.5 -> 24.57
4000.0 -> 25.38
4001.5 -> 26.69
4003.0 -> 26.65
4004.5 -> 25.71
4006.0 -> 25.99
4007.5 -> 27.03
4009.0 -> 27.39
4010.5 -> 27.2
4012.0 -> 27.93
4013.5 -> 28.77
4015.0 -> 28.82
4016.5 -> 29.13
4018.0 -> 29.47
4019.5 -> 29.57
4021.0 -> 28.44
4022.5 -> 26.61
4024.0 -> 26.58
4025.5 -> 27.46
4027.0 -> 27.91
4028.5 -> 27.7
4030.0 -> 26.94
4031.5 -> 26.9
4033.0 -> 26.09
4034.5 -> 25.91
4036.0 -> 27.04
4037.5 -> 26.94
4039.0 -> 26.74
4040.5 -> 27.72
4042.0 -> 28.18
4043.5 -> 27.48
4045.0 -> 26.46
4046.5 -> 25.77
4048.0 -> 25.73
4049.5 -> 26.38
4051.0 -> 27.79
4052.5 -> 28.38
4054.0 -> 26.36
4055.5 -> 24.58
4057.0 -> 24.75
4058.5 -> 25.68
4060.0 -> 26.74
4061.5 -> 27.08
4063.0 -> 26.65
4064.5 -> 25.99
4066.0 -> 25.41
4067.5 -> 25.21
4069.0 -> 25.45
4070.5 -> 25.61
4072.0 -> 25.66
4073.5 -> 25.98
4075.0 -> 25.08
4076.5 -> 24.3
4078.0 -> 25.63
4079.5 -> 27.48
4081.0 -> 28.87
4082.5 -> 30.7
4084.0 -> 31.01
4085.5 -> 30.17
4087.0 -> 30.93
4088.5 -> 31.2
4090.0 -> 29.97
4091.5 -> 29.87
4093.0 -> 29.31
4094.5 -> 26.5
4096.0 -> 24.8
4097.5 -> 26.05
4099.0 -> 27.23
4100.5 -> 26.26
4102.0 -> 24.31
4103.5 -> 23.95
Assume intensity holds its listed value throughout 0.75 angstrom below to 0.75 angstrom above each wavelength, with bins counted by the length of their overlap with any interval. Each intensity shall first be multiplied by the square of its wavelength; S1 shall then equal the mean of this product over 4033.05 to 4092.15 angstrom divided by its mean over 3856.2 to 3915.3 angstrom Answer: 2.0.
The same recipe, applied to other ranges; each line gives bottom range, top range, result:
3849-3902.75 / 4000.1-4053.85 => 2.13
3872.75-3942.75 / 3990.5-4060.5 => 1.90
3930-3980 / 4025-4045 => 1.96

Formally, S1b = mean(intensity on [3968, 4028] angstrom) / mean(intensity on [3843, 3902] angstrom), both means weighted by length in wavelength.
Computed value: 1.74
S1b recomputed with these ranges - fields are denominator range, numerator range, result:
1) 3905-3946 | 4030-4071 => 1.77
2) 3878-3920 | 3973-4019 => 1.45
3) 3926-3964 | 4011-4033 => 1.95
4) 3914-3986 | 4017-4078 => 1.72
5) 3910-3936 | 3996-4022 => 1.85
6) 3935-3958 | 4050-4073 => 1.63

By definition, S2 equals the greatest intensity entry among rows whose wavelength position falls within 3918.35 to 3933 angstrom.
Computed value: 18.51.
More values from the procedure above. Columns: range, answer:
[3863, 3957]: 20.45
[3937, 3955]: 20.32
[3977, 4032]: 29.57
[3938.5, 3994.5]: 26.58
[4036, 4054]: 28.38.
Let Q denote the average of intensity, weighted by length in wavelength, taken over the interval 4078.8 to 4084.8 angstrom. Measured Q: 29.5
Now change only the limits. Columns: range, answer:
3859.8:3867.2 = 11.5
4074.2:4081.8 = 26.3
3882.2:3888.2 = 14.1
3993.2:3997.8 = 23.9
